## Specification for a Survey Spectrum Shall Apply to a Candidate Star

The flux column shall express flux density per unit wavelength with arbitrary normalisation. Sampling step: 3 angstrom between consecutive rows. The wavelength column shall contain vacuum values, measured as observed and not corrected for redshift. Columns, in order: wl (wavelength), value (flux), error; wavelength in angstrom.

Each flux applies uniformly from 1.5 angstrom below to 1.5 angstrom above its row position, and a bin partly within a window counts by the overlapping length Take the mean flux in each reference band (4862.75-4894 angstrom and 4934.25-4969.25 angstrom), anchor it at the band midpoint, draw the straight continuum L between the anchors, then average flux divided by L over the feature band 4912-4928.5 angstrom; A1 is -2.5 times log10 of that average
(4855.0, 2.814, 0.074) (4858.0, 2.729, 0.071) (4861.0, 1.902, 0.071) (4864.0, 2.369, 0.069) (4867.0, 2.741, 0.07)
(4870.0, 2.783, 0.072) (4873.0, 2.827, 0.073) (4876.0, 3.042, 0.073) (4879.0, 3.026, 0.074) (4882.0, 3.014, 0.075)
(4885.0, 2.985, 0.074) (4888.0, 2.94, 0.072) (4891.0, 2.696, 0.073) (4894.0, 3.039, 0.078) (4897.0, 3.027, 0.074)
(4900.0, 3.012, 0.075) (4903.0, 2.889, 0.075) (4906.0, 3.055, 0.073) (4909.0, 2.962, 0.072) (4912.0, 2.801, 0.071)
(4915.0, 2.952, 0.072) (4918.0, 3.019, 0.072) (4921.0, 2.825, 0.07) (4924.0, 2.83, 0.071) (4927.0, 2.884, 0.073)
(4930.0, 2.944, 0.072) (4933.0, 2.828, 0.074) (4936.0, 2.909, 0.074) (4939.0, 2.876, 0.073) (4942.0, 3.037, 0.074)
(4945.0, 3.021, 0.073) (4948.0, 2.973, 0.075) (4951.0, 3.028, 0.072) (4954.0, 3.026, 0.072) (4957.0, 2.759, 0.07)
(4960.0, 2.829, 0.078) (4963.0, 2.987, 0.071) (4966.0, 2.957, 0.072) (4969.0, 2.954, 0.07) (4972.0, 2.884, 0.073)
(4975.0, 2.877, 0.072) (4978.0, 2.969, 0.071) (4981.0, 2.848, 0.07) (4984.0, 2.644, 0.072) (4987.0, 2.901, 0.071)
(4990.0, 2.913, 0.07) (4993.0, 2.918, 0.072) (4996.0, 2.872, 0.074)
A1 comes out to 0.01 mag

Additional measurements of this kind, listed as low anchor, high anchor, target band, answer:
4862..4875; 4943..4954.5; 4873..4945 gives -0.04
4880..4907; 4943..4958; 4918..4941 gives 0.03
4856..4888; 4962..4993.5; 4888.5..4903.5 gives -0.06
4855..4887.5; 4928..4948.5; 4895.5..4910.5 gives -0.06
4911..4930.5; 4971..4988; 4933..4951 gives -0.03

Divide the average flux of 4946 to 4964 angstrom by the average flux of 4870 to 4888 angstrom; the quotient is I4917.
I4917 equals 0.99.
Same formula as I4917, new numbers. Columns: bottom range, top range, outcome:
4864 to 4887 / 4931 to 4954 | 1.03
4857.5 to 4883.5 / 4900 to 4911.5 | 1.09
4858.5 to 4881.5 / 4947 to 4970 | 1.09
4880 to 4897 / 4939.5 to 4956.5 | 1.02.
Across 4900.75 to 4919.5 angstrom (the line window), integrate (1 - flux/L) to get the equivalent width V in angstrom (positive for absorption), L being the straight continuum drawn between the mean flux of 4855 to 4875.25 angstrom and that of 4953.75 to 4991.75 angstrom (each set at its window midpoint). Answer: -1.6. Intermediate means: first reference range 2.6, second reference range 2.88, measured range 2.95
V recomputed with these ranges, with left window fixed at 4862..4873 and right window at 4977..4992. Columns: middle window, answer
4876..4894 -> -1.98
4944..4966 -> -1.18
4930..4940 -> -0.45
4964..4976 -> -0.42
